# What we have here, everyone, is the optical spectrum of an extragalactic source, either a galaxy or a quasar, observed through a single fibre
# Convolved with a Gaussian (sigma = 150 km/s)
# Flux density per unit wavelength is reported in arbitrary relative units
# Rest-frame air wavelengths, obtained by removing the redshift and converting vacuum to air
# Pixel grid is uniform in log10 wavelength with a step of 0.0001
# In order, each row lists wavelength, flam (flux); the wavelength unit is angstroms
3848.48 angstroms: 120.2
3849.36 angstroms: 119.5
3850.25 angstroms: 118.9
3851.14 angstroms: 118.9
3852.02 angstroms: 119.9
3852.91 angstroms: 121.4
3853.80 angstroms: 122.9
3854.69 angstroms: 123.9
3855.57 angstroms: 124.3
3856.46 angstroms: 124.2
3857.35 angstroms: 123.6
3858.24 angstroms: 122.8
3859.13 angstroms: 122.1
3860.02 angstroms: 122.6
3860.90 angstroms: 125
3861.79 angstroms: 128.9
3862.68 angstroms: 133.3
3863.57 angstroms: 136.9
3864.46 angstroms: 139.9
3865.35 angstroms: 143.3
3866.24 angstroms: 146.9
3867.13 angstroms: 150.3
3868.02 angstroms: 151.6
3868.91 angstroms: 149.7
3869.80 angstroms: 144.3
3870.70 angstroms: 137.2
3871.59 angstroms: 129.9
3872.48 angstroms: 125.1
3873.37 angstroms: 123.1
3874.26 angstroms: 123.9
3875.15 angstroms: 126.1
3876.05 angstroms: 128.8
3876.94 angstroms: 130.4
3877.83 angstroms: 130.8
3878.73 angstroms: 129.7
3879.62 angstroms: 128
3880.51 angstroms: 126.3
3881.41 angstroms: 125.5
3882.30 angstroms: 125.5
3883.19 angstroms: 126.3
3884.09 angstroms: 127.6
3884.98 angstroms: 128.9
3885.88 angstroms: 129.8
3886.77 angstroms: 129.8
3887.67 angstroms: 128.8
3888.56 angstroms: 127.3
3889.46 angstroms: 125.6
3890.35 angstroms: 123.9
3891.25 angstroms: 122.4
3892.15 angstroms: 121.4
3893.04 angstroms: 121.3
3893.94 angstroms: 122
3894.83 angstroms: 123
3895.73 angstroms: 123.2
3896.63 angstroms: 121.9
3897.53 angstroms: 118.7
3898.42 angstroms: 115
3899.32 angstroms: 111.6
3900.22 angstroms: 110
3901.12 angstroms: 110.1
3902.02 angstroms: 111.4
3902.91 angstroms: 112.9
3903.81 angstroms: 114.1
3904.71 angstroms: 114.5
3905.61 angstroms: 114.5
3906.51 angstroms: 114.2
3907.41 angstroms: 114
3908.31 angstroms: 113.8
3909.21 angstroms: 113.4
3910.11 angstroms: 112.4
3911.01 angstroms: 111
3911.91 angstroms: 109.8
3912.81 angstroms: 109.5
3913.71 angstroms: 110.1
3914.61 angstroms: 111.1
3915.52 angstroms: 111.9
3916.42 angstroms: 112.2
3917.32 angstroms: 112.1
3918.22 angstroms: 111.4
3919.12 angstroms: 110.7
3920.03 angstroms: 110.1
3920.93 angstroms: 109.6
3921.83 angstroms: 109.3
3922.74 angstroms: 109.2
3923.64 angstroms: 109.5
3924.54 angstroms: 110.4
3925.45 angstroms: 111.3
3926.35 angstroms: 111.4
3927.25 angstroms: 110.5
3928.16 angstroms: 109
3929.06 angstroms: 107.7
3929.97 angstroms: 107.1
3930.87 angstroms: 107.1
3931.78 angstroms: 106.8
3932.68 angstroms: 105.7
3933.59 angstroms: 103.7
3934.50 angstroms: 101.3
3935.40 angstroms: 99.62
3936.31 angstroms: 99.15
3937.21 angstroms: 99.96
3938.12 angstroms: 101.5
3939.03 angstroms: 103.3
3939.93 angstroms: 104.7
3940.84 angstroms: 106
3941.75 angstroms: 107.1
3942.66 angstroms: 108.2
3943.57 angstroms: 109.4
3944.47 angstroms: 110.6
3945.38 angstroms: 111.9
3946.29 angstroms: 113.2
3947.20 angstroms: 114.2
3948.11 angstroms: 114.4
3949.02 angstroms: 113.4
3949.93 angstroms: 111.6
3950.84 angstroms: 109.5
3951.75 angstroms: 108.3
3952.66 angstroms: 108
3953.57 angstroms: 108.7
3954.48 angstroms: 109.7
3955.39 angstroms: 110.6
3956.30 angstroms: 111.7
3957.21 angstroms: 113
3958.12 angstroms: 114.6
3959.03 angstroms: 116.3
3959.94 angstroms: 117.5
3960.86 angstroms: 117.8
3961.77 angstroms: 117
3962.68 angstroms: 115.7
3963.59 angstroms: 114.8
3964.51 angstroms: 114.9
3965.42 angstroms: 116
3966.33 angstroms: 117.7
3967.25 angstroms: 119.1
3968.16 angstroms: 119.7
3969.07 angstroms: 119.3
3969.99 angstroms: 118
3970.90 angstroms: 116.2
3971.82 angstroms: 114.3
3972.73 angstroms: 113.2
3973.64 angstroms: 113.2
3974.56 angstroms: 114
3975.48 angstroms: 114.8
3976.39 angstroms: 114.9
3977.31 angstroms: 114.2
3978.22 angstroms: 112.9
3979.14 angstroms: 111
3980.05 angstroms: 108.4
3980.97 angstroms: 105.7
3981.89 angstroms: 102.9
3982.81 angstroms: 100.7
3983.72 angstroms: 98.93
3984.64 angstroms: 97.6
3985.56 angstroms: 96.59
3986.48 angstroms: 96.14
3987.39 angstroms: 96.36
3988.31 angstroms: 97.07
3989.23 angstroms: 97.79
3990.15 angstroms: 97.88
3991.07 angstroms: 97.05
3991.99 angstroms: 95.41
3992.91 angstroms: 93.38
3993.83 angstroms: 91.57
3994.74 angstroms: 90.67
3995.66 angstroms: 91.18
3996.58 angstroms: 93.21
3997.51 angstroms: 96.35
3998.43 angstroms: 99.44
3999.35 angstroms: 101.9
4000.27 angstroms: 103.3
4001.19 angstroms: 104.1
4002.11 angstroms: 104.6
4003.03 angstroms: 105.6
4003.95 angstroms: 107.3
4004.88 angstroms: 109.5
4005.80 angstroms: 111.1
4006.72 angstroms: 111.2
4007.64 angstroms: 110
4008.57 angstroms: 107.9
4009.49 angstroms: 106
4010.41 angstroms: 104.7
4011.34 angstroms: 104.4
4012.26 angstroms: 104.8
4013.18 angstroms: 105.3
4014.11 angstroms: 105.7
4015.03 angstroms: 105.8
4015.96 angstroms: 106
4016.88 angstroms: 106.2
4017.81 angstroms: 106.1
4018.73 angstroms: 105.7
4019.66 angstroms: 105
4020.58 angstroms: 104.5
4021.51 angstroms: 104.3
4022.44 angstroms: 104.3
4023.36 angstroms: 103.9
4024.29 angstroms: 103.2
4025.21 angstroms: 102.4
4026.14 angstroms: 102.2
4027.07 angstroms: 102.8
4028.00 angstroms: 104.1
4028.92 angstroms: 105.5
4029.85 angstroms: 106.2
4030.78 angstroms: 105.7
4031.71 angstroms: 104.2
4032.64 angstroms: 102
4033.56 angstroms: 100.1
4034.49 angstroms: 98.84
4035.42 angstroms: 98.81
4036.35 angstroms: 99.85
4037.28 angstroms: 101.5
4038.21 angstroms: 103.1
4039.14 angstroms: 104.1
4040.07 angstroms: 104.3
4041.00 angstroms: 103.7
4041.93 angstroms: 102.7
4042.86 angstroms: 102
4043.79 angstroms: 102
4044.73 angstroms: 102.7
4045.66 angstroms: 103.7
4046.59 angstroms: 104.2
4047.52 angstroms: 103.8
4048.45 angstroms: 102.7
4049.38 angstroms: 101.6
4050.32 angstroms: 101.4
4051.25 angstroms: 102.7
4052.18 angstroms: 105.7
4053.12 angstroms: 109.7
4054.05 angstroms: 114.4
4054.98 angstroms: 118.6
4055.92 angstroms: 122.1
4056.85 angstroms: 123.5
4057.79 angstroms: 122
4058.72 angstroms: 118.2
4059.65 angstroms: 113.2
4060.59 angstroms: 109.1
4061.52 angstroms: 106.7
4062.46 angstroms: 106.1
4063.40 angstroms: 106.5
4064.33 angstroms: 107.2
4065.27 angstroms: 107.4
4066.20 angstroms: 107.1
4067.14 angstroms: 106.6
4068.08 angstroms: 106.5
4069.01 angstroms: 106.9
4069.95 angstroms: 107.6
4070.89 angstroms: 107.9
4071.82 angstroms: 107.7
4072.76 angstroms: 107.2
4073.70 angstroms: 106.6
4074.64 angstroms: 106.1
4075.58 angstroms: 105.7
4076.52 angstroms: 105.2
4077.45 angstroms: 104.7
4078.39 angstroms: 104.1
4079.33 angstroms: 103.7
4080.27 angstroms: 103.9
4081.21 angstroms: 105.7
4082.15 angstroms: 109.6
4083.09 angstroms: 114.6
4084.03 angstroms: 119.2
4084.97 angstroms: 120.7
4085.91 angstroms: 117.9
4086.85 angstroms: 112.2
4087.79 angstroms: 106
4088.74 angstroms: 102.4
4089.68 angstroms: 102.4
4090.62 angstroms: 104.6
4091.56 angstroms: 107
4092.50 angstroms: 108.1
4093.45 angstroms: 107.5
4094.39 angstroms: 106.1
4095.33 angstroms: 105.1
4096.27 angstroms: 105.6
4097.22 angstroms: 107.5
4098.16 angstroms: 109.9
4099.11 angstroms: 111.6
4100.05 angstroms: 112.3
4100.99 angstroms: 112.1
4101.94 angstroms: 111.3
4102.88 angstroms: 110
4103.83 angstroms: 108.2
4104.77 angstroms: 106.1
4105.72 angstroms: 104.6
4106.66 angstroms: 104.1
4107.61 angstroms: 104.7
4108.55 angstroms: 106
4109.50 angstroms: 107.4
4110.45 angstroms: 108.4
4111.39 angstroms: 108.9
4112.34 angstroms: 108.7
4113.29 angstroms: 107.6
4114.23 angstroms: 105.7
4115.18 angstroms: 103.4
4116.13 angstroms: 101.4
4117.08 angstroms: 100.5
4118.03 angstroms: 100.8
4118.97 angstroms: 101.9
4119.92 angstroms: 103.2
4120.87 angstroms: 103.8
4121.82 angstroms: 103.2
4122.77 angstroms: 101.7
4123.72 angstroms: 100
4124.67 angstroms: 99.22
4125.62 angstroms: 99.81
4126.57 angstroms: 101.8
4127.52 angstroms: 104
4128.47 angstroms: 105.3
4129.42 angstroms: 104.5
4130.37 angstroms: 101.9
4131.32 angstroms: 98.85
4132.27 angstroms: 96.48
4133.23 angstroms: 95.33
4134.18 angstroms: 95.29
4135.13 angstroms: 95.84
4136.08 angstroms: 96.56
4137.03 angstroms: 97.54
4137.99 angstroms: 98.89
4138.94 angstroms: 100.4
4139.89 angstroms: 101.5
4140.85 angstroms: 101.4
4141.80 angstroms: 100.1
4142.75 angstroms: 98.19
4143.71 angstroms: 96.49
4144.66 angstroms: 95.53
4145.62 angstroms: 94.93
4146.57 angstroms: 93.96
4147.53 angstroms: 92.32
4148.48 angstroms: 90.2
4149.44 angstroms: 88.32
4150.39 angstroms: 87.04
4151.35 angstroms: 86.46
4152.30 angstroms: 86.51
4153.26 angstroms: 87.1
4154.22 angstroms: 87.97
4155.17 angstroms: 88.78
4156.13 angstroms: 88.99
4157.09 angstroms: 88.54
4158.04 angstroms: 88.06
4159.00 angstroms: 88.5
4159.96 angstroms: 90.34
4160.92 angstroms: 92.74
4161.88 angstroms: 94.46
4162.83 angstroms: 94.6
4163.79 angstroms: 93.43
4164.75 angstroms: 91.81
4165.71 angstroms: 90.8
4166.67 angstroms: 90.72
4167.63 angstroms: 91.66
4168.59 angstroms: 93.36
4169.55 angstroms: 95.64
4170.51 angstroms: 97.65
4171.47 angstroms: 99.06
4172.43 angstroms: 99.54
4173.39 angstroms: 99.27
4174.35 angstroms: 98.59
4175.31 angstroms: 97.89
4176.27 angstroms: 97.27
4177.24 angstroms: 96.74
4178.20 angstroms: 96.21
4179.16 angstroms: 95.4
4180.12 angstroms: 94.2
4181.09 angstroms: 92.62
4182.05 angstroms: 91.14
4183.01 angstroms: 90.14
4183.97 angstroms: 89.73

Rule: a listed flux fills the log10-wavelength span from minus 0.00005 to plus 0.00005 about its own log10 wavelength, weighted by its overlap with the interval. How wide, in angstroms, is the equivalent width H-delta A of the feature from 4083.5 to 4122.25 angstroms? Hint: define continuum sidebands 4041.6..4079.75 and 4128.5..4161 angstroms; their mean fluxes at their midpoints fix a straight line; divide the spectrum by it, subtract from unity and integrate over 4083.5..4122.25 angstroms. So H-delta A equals -2.5 angstroms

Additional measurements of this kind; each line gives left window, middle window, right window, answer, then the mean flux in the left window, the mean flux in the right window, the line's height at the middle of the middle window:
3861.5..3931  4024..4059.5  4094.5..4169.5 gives 0.57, 121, 99.1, 108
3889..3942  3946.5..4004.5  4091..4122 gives 1.20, 111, 106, 110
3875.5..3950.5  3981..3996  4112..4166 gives 1.65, 114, 96.7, 109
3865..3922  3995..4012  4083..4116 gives 1.62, 122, 108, 115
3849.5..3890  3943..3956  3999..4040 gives 0.59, 129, 105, 116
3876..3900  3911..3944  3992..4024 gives 2.79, 125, 103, 118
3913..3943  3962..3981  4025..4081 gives -1.39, 108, 106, 107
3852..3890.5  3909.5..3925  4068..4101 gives 1.82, 130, 108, 125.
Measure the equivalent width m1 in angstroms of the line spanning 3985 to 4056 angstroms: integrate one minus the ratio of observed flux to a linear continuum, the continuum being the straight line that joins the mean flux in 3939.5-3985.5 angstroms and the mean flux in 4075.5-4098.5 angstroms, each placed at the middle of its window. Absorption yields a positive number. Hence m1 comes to 4.5 angstroms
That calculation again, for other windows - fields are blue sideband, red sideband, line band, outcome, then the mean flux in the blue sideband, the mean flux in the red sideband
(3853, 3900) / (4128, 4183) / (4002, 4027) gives 1.3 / 128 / 94.6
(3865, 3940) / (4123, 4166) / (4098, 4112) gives -1.4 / 118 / 95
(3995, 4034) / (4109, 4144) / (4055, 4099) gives -2.7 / 104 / 102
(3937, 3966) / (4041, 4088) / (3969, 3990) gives 0.6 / 111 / 108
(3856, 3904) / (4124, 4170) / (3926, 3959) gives 3.1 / 127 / 94.6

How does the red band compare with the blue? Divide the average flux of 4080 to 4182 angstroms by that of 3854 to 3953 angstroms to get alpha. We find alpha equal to 0.85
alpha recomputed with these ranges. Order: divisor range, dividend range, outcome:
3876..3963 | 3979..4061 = 0.91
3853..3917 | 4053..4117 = 0.88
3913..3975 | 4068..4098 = 0.97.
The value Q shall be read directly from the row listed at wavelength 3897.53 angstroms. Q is 118.7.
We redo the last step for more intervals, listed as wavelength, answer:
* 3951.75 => 108.3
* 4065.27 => 107.4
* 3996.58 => 93.21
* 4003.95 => 107.3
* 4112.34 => 108.7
